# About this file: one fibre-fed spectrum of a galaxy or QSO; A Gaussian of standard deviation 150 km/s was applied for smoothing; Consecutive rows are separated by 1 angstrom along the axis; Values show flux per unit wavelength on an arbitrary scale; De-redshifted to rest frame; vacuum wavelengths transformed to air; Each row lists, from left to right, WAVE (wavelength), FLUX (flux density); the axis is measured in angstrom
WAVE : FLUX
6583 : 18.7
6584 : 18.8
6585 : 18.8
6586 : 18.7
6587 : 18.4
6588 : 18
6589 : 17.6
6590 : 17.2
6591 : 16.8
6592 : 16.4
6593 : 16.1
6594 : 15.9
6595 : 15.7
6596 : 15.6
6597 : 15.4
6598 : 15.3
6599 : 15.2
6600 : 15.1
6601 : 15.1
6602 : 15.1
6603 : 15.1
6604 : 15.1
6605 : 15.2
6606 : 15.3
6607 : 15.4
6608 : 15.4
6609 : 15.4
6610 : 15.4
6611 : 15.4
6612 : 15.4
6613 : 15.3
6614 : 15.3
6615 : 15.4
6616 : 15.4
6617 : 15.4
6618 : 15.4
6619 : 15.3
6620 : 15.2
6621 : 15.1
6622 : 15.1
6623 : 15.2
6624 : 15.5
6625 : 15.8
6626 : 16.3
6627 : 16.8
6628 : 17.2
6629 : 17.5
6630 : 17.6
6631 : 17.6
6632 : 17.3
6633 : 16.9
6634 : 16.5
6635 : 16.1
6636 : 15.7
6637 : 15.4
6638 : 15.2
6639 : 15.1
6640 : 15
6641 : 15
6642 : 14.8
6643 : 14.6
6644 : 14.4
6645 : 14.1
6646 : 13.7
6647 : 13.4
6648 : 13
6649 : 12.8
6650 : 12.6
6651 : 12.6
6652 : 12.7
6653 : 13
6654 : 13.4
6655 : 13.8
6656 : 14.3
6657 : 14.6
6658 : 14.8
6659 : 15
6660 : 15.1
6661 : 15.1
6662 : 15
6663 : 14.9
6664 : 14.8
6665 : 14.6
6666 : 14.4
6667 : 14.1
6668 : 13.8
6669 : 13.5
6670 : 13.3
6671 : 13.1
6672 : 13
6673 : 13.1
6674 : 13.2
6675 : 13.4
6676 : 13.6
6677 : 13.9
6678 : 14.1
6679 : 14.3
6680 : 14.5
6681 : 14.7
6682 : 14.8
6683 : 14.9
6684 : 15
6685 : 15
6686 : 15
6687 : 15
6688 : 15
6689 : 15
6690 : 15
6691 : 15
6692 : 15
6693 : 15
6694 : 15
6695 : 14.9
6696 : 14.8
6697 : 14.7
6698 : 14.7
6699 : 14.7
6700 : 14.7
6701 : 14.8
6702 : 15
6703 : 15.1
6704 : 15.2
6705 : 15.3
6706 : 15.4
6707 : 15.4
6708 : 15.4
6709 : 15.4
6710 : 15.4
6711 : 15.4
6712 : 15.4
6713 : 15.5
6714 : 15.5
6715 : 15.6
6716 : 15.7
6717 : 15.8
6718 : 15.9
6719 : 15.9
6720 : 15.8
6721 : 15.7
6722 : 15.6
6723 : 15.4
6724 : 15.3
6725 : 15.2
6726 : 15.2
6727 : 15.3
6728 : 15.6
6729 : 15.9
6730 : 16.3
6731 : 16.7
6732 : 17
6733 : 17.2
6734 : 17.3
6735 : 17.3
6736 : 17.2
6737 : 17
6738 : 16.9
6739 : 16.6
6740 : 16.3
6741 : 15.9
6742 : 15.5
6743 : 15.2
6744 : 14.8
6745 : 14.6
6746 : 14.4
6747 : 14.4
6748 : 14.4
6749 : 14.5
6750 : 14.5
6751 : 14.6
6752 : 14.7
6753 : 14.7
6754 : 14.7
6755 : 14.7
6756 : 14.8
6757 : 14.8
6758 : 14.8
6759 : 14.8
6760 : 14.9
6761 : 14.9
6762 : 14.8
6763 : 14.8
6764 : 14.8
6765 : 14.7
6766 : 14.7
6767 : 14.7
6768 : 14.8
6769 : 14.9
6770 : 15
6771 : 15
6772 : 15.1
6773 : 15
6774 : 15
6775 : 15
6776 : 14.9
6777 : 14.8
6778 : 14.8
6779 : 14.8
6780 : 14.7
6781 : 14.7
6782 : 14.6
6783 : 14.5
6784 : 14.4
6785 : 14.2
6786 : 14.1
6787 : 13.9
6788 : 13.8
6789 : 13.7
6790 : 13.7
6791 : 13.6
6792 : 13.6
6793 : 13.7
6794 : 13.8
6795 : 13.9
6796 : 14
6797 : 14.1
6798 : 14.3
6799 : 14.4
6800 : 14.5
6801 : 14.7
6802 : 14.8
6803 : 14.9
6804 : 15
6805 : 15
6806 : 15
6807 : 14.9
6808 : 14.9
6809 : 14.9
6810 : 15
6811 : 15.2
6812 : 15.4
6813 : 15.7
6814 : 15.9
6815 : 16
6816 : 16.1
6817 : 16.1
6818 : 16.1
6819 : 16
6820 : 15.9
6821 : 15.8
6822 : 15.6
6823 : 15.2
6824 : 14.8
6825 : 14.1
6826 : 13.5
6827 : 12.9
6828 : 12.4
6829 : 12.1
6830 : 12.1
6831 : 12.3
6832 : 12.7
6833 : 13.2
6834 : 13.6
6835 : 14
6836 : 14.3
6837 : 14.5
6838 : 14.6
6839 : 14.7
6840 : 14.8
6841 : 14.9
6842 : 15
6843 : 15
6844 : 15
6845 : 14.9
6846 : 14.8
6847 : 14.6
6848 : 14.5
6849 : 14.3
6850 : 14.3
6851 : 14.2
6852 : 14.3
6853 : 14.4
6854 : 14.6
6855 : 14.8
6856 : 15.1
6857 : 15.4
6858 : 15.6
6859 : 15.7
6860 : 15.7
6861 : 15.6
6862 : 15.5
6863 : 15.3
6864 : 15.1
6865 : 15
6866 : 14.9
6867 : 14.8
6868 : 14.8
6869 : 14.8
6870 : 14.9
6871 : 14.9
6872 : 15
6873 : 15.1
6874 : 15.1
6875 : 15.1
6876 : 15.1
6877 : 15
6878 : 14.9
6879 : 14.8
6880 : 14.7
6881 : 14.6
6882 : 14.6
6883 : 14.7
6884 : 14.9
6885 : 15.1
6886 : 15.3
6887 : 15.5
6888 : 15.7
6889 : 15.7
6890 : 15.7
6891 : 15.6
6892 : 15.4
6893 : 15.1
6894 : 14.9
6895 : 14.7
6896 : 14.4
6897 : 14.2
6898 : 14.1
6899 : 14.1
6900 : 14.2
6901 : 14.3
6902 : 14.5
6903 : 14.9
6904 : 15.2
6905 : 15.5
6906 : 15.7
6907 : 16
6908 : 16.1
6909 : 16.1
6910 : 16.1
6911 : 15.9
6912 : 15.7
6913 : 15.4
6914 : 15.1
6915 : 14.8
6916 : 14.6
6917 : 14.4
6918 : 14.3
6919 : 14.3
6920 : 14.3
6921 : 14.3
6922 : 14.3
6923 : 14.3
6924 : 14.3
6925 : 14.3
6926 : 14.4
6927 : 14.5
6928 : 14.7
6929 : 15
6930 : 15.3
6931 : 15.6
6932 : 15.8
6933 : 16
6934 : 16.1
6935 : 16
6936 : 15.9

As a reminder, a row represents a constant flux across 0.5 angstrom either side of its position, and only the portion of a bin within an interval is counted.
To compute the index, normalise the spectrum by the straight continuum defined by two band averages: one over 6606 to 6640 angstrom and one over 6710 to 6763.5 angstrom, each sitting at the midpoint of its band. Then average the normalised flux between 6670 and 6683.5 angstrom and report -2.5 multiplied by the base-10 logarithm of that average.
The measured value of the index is 0.13 mag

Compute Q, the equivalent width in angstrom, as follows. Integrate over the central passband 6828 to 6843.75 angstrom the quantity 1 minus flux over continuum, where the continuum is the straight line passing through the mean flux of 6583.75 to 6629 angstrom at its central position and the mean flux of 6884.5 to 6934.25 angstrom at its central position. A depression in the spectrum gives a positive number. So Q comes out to 1.5 angstrom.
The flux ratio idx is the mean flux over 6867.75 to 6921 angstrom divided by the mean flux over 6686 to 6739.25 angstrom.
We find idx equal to 0.96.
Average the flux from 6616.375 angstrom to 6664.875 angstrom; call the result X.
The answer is 15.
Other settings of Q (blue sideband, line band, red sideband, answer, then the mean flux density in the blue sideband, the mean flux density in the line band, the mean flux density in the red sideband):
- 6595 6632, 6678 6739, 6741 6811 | -1.7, 15.6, 15.5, 14.6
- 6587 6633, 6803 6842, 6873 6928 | 1.5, 15.9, 14.6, 14.9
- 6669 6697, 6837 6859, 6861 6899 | 0.2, 14.4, 14.8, 15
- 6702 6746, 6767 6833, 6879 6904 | 3.5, 15.8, 14.5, 14.9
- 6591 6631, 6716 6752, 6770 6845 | -1.9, 15.7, 15.7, 14.5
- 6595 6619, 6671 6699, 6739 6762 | 1.1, 15.3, 14.5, 14.9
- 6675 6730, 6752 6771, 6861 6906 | 0.3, 15.1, 14.8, 15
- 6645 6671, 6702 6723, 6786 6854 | -2.1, 13.9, 15.5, 14.5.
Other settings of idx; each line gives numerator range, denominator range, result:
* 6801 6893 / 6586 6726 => 0.98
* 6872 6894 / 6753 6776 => 1.02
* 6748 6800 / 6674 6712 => 0.98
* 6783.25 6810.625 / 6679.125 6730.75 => 0.94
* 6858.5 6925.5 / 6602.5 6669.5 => 1.00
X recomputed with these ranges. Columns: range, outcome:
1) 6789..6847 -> 14.5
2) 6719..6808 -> 15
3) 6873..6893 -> 15.1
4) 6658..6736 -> 15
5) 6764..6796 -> 14.5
